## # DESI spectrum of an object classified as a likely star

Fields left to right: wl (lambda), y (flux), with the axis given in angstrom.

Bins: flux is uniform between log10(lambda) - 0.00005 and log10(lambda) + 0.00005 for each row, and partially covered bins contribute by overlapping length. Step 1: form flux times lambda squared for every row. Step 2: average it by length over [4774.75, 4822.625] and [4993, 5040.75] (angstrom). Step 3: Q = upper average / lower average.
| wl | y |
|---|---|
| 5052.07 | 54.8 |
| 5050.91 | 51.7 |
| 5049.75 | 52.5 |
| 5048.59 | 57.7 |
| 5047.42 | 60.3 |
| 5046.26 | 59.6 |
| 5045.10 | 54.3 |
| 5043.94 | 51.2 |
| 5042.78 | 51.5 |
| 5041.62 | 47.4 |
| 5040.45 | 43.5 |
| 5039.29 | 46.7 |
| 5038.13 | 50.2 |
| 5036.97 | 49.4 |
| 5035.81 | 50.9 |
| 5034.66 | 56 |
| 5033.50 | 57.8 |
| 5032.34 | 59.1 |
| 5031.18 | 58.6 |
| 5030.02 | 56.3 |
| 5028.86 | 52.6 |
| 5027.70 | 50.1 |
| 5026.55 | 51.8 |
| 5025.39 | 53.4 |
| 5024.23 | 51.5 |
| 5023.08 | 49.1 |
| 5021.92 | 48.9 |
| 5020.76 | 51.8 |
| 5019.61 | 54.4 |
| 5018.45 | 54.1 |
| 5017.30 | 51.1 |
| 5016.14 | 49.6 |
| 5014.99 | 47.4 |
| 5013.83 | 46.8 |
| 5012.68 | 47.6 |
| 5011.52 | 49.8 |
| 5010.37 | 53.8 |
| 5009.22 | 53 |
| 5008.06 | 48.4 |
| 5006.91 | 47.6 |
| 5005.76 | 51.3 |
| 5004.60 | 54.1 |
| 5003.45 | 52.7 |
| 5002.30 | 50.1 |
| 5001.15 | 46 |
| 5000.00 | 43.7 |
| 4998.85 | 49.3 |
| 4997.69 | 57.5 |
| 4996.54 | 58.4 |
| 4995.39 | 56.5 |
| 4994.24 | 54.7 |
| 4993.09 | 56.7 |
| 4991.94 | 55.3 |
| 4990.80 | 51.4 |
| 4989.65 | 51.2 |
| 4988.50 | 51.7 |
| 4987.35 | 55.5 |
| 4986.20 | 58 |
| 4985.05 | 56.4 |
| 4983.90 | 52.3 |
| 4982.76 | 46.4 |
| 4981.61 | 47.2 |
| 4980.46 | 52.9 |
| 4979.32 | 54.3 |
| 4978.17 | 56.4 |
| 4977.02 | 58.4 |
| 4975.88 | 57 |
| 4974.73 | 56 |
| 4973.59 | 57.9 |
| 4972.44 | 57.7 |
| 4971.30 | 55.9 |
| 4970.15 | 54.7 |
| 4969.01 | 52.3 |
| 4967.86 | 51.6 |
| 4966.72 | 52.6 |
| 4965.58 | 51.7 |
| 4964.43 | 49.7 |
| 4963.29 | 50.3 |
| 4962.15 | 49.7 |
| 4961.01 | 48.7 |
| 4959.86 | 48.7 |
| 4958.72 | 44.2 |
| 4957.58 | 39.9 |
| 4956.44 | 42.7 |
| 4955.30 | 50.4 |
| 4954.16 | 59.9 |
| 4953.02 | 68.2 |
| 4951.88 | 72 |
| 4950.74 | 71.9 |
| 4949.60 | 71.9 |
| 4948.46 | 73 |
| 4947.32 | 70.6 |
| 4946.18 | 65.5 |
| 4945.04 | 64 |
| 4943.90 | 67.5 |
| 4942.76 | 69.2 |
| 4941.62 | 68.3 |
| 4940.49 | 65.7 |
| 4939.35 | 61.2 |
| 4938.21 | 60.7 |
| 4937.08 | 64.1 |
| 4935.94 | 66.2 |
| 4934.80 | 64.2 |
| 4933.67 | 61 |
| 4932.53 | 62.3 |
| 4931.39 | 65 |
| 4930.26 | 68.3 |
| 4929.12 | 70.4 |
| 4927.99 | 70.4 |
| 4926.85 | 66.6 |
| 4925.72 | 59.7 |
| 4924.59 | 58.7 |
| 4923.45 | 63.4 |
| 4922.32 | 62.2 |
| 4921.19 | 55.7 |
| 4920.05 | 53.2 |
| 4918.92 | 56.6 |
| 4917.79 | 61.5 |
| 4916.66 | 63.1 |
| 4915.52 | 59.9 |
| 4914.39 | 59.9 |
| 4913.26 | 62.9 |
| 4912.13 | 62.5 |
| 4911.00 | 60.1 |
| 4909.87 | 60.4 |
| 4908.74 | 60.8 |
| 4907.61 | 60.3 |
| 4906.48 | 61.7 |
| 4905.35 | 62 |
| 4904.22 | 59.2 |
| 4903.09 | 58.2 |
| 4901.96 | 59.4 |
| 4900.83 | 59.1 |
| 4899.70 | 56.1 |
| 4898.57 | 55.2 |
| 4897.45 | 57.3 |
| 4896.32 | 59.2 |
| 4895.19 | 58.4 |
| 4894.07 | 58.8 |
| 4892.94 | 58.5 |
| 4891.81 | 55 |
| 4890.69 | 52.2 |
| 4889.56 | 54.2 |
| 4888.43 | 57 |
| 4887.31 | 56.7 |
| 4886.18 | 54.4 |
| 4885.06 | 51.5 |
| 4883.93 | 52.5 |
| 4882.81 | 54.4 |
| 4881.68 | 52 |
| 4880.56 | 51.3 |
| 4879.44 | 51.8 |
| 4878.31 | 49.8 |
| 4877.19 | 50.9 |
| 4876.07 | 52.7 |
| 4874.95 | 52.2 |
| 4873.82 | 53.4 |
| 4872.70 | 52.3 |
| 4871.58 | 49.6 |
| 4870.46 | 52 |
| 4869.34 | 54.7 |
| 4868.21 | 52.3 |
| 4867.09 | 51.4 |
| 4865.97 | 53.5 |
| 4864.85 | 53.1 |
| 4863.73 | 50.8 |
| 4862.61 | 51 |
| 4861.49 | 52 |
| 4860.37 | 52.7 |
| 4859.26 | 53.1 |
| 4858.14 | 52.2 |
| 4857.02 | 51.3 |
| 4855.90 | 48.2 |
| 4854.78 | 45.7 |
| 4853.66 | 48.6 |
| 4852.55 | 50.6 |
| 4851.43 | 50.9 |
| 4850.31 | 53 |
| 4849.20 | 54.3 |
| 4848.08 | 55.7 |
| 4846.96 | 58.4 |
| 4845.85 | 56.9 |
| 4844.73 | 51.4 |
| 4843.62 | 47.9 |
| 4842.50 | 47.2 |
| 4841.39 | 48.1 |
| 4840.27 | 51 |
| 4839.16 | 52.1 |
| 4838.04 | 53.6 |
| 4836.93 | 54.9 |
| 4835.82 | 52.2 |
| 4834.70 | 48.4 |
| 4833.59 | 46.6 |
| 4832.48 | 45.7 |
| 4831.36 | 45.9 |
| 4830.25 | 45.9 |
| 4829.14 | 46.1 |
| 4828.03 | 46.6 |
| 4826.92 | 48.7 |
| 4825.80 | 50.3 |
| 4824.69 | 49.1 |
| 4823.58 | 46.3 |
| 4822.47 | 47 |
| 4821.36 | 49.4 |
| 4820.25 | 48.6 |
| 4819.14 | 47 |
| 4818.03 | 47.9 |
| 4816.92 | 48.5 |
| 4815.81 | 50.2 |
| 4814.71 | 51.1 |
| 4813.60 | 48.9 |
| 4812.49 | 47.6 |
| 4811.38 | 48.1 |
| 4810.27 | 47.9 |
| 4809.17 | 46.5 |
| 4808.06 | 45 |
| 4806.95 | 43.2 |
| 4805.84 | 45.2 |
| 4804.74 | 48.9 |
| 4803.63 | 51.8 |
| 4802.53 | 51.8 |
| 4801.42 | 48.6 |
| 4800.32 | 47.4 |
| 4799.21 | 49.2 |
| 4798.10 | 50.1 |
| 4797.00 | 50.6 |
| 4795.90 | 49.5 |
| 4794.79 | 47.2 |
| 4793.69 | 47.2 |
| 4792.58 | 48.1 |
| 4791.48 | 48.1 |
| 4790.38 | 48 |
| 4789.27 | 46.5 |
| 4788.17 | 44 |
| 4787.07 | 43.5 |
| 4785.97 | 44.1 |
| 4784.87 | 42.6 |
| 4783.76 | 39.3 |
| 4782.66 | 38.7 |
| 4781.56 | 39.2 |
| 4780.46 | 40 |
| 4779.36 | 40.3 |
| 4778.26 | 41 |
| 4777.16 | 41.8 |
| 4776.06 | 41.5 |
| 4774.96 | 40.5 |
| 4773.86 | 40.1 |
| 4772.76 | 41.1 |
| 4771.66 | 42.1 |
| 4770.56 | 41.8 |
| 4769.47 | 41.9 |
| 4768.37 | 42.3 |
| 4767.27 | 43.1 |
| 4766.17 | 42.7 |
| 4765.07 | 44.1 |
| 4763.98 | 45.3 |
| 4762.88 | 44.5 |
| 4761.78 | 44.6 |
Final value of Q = 1.22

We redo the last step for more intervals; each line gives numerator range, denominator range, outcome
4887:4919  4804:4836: 1.28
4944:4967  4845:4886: 1.14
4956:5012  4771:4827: 1.22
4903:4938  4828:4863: 1.26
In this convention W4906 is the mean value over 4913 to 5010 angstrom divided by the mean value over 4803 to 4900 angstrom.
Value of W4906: 1.1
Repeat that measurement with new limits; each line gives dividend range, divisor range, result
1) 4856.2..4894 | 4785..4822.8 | 1.11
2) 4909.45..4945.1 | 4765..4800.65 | 1.44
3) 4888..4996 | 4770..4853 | 1.23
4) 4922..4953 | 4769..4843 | 1.42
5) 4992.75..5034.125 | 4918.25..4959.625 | 0.83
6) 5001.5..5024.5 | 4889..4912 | 0.87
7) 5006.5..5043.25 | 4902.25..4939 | 0.83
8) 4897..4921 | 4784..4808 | 1.26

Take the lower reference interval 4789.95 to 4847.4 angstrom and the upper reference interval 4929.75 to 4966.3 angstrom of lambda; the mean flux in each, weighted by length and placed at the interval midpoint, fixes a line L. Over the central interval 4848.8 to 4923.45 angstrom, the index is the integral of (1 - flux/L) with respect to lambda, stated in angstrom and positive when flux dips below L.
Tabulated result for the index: -0.3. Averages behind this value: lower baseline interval 48.9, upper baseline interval 60.5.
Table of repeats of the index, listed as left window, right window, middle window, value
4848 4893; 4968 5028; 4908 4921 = -1.88 angstrom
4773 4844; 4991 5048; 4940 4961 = -4.65 angstrom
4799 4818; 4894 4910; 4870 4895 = 1.50 angstrom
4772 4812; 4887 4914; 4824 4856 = 0.60 angstrom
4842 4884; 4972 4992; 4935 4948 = -3.00 angstrom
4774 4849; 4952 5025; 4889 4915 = -4.61 angstrom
